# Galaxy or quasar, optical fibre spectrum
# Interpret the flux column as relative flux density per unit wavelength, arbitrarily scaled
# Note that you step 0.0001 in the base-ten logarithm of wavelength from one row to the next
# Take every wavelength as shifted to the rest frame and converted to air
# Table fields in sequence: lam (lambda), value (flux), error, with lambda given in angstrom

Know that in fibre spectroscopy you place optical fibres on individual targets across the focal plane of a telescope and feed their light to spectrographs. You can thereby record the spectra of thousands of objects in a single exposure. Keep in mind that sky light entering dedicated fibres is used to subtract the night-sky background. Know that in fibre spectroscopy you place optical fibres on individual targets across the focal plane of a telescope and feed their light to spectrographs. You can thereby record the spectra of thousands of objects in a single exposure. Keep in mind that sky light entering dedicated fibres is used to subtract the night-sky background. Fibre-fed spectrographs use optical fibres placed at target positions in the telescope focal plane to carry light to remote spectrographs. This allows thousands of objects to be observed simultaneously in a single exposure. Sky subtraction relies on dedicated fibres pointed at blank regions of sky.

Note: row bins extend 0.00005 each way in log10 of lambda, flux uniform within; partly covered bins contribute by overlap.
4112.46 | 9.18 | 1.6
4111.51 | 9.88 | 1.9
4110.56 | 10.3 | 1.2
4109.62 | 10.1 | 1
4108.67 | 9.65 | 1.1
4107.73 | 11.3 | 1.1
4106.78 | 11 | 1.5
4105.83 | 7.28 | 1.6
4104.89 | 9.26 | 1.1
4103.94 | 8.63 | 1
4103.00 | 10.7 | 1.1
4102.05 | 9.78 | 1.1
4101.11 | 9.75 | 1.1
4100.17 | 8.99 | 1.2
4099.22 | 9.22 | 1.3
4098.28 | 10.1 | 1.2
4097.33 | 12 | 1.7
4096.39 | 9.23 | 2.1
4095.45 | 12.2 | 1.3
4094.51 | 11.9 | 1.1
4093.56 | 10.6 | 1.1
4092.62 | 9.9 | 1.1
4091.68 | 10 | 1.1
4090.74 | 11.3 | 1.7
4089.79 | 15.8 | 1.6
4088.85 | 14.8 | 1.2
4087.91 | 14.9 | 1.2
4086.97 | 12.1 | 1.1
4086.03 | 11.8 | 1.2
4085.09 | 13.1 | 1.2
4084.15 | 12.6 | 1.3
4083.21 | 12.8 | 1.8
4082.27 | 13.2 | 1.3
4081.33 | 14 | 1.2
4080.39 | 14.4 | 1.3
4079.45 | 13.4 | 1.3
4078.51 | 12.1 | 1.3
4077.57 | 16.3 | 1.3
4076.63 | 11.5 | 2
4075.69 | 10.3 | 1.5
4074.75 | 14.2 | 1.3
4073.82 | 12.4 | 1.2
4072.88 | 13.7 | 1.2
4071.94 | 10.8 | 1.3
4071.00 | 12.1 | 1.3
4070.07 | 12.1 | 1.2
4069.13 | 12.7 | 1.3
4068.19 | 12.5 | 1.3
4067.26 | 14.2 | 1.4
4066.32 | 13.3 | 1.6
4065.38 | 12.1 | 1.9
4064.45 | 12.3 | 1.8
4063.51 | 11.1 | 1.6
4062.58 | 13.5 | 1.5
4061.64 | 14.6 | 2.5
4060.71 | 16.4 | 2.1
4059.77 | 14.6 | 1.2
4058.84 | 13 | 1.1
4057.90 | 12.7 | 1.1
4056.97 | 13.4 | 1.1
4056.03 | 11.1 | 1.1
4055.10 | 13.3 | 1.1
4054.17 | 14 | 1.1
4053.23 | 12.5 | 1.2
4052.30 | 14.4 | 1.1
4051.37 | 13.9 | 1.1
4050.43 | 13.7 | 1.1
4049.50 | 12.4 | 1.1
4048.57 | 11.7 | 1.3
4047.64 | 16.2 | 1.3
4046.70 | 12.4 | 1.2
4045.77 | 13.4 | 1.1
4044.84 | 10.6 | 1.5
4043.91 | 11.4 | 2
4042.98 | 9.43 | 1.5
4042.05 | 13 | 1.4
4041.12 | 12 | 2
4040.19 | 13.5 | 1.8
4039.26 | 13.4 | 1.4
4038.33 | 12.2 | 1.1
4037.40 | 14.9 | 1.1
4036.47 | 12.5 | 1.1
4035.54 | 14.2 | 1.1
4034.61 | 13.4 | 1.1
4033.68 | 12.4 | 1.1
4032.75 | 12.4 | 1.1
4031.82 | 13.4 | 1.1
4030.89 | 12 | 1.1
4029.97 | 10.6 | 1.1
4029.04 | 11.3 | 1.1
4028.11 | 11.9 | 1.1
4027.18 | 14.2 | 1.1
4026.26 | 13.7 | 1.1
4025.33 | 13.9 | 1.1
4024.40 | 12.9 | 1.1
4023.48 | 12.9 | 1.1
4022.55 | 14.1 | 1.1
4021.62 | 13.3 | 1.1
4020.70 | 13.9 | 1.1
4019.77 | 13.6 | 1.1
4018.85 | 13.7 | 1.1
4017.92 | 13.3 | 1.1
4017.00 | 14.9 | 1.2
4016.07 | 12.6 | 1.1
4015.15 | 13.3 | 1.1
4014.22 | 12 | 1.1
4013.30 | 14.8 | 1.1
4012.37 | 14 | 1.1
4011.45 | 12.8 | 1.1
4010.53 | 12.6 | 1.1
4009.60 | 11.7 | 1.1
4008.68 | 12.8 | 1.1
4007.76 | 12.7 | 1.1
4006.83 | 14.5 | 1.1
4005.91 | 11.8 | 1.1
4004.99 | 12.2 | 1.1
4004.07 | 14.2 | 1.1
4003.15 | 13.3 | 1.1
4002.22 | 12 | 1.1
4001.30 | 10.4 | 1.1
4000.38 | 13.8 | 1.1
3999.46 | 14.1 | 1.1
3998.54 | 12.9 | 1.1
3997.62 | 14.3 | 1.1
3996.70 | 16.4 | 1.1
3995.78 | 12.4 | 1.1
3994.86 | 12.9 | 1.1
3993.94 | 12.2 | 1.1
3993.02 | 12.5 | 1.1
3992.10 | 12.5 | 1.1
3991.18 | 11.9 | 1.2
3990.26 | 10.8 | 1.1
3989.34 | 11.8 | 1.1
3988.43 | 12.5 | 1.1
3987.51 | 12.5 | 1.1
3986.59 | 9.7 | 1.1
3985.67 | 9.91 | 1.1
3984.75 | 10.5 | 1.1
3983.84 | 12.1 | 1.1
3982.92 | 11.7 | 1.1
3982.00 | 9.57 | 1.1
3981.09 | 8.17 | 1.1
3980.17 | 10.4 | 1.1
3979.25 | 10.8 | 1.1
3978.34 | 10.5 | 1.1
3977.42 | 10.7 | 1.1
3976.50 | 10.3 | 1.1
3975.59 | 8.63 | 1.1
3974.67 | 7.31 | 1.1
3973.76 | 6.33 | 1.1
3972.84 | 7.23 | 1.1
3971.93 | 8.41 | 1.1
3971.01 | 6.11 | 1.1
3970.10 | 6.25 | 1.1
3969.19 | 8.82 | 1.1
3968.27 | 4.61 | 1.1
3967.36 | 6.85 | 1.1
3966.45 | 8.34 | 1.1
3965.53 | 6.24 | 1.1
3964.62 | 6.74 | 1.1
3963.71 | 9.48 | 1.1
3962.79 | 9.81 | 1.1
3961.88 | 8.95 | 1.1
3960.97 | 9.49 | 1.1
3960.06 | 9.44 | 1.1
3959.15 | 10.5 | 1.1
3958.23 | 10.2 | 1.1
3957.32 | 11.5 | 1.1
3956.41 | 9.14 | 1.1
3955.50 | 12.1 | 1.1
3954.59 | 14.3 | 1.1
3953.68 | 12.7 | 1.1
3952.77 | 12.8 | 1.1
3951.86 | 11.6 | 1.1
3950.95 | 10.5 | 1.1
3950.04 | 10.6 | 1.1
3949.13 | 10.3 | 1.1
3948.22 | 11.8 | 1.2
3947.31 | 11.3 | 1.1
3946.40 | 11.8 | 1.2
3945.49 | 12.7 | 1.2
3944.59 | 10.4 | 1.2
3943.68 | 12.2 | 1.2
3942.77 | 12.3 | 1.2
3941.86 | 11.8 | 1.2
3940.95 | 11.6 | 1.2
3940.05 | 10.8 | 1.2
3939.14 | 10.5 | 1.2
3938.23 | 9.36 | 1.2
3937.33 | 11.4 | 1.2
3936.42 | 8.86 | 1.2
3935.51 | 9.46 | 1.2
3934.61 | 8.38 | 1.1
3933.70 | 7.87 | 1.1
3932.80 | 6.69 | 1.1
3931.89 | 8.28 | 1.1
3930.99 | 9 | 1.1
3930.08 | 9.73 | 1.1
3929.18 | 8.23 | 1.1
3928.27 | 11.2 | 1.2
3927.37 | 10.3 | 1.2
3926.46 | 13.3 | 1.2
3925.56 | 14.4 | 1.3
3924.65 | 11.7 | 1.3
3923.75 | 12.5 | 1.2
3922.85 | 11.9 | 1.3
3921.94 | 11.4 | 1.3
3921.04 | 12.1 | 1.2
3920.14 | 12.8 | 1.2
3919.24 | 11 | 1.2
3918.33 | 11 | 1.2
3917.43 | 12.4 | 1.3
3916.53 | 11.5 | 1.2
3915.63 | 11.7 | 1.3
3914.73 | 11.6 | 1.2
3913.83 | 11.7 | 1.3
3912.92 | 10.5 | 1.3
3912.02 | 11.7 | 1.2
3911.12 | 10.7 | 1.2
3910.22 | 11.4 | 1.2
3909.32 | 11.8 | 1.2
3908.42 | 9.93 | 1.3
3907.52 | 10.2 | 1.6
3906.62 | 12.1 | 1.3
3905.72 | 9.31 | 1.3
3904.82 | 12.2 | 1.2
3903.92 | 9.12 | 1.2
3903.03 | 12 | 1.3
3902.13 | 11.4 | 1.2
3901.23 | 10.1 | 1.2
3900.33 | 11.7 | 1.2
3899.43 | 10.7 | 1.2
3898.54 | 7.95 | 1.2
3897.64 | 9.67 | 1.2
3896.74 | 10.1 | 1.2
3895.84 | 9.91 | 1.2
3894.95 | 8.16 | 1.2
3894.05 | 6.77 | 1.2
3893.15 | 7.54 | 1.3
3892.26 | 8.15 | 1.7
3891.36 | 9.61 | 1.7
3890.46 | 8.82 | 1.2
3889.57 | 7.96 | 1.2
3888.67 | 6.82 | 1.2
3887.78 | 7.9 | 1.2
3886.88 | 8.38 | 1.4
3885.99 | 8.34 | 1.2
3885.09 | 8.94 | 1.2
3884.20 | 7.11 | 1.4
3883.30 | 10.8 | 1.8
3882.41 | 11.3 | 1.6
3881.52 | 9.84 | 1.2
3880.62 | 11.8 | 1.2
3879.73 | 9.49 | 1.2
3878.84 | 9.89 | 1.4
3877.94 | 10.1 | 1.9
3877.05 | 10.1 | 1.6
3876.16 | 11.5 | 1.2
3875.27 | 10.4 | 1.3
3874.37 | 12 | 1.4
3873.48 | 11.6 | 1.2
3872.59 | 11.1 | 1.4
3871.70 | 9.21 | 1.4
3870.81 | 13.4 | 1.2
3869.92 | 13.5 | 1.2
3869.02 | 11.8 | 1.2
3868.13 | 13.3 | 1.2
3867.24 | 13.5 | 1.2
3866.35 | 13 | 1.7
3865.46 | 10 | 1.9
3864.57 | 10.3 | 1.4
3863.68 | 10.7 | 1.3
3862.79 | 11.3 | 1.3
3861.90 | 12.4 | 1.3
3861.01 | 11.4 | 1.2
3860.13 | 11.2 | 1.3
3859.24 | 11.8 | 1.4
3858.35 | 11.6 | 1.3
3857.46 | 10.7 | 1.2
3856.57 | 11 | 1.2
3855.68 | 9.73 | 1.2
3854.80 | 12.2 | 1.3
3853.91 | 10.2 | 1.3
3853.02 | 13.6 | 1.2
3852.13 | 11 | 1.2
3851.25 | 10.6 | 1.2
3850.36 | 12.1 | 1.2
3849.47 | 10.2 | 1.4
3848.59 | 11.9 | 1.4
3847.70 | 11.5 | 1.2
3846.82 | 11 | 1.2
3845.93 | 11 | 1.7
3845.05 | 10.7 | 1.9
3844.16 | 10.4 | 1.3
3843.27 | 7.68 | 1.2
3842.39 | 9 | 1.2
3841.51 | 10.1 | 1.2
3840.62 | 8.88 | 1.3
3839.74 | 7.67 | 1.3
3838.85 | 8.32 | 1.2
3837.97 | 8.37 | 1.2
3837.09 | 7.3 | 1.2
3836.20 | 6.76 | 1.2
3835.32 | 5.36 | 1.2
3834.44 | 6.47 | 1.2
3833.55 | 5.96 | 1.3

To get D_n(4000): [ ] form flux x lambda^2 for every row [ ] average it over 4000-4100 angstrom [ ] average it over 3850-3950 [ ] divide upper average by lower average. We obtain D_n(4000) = 1.3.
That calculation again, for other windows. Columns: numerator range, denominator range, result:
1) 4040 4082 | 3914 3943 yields 1.28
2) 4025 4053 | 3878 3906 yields 1.46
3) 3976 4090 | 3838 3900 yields 1.35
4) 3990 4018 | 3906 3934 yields 1.23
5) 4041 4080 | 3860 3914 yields 1.36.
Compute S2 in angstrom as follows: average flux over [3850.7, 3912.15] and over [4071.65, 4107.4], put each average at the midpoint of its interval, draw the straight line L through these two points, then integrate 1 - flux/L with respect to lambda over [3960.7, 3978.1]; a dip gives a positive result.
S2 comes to 4.9 angstrom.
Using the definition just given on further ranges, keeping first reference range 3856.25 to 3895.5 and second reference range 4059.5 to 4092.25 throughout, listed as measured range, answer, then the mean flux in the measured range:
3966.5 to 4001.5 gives 4.0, 10.5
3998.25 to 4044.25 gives -2.4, 12.9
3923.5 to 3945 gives 1.4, 10.4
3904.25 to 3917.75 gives -0.5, 11.2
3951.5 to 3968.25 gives 2.3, 9.86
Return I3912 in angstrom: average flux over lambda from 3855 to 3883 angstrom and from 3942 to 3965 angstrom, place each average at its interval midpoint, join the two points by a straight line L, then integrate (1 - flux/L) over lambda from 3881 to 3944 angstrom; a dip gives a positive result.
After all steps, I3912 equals 4.7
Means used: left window 11.3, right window 10.9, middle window 10.3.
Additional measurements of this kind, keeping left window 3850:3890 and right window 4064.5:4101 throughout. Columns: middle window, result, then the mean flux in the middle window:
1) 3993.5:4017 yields -2.7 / 13.1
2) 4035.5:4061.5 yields -2.2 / 13.1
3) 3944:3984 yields 6.1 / 9.7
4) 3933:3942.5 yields 1.1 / 9.96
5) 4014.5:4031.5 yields -1.8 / 13.1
